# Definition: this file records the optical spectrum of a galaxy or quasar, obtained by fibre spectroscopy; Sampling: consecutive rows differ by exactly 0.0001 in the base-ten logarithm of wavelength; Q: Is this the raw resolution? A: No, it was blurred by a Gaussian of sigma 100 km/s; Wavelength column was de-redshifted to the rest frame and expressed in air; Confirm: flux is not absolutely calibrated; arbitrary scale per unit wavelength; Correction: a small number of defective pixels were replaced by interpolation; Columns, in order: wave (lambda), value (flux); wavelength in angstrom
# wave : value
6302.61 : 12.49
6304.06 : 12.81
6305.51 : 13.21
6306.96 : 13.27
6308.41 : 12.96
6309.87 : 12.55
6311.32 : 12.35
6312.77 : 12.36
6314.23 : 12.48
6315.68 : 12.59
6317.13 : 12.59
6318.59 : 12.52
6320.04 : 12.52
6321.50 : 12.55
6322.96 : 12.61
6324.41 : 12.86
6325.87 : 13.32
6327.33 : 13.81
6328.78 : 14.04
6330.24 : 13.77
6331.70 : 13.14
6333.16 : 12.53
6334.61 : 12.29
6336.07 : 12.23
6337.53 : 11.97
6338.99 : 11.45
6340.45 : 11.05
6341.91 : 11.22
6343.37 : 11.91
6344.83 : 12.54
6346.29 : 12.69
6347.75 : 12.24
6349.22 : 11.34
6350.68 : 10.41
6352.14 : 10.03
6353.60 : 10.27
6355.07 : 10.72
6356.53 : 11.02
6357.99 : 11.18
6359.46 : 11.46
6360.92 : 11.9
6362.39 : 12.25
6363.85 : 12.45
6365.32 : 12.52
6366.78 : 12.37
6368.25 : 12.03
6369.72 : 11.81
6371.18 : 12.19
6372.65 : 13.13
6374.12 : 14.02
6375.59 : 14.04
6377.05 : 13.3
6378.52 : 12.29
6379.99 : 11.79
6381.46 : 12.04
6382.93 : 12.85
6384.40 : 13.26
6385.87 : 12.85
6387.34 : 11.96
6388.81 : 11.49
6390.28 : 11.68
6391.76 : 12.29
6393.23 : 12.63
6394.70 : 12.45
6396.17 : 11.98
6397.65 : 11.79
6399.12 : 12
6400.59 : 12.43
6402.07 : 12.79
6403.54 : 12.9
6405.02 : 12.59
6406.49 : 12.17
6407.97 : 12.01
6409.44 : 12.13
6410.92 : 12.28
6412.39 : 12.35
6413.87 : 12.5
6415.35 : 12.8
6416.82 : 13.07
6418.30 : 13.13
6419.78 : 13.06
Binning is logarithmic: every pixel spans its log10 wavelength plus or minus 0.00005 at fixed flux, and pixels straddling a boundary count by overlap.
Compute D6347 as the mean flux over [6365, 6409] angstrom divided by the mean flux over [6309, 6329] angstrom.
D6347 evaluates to 1.0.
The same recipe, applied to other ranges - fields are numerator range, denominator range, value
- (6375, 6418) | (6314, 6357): 1.02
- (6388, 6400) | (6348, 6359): 1.12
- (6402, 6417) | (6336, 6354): 1.09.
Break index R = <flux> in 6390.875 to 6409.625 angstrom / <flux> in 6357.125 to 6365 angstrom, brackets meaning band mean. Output 1.04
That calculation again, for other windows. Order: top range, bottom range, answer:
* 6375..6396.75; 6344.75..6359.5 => 1.11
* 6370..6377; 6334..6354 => 1.15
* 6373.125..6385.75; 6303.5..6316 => 1.02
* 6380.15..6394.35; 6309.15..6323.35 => 0.98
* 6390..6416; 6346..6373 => 1.06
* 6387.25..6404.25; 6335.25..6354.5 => 1.06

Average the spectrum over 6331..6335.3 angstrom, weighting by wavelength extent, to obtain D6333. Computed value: 12.7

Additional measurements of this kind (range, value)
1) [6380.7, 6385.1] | 12.7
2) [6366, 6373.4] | 12.3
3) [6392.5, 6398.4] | 12.2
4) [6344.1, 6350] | 12.2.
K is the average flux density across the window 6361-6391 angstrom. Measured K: 12.5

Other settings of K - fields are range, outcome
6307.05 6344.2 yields 12.6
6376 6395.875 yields 12.4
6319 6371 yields 12.1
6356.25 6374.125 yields 12.1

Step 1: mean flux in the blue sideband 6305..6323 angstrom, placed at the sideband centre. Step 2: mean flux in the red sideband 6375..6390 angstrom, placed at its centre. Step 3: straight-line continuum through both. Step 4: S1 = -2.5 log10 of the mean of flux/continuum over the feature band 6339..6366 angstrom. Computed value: 0.10 mag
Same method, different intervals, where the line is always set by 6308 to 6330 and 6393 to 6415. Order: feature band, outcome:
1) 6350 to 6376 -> 0.06 mag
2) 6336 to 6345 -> 0.09 mag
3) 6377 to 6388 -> 0.00 mag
